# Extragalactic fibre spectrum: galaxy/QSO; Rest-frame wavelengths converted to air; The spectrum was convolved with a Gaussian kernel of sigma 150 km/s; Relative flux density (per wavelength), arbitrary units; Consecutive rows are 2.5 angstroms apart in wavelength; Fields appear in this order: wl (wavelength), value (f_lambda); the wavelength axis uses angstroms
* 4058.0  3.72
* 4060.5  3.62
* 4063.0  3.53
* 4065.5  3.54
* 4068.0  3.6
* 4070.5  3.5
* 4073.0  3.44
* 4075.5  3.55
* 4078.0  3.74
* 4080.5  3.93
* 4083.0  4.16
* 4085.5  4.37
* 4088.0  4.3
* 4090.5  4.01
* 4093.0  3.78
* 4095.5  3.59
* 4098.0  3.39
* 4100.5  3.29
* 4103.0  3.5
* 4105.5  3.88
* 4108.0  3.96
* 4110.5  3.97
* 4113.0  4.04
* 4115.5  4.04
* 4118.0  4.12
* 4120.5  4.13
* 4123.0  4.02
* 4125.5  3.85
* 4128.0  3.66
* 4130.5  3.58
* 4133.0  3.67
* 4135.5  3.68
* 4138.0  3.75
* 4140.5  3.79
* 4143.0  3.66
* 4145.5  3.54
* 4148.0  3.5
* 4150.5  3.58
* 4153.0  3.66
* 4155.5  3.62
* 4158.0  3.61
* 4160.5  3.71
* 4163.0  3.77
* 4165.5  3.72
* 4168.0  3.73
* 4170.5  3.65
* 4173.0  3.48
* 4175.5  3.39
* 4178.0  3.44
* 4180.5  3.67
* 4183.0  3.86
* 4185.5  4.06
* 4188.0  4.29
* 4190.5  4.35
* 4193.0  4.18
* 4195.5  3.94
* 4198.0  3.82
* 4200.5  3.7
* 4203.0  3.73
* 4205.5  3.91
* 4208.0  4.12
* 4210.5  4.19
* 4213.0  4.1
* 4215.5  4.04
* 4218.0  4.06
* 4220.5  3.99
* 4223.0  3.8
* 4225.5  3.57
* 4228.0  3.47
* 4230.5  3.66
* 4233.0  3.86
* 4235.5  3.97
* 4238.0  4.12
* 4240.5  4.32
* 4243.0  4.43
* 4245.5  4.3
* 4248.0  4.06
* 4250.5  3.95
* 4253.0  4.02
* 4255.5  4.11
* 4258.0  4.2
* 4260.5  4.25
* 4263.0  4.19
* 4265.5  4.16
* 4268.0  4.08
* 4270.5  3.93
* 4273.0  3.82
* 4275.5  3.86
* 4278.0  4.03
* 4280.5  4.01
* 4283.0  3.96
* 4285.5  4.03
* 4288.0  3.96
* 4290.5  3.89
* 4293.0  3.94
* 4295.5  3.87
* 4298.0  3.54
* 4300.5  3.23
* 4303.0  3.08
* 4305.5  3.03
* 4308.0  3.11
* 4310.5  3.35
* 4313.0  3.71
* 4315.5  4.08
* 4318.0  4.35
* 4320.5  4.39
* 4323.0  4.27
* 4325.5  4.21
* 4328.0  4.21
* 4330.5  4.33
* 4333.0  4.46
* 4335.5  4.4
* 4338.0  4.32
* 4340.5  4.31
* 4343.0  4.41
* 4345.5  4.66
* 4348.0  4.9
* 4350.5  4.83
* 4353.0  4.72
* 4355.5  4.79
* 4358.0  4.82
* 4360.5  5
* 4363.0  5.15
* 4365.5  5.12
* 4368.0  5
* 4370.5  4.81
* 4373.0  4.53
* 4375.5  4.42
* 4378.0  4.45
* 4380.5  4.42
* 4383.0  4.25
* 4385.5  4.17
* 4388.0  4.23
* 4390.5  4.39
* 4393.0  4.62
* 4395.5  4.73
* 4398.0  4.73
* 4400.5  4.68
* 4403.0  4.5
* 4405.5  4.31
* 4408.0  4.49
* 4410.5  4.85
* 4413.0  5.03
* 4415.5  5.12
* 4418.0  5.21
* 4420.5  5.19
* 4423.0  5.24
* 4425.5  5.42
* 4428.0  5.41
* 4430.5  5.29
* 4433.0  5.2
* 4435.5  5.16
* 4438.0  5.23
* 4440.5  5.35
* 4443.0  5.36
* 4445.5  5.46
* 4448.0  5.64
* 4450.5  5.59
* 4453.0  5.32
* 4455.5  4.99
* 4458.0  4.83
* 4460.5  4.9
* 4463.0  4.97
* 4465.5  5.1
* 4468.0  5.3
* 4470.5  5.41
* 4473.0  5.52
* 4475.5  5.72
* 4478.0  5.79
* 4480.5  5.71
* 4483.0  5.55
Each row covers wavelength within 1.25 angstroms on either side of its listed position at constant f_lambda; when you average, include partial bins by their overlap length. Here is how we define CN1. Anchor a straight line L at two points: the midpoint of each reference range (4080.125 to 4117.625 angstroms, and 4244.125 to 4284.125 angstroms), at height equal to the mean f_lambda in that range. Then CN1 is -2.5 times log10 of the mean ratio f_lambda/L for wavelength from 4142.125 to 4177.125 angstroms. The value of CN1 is 0.10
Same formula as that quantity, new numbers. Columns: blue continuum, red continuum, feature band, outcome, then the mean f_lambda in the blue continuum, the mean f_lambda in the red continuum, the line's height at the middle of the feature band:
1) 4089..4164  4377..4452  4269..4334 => 0.16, 3.75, 4.93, 4.46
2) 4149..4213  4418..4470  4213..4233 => 0.06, 3.81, 5.25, 4.04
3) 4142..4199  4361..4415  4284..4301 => 0.12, 3.75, 4.63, 4.24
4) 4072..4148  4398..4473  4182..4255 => 0.07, 3.81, 5.12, 4.25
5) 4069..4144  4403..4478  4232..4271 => 0.07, 3.81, 5.19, 4.41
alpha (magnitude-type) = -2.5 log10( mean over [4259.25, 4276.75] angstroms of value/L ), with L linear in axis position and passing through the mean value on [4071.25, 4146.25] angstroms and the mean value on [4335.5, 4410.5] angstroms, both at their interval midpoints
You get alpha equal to 0.07 mag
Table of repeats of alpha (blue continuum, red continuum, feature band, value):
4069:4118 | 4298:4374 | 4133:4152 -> 0.078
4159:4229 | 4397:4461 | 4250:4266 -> 0.015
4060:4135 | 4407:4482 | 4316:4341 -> 0.108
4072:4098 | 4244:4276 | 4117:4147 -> 0.040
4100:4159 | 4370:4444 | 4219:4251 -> 0.054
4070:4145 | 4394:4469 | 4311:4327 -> 0.127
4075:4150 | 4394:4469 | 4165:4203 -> 0.078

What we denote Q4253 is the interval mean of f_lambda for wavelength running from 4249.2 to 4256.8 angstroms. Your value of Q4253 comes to 4.03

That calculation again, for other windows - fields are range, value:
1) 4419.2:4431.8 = 5.31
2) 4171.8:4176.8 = 3.43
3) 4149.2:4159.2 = 3.62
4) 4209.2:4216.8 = 4.11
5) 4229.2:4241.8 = 3.99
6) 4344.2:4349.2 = 4.78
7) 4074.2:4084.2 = 3.84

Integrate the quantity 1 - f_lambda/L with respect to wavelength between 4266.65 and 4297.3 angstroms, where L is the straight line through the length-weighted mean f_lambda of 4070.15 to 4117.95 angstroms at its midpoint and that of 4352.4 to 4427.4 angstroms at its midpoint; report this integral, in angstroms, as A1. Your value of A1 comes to 3.28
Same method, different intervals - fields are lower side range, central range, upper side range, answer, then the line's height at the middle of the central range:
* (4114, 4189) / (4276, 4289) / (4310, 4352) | 0.5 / 4.17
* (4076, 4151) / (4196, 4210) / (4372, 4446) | 0.8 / 4.13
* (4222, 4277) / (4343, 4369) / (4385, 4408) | -3.1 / 4.36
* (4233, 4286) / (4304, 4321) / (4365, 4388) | 2.4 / 4.29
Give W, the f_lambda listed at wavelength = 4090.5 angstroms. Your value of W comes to 4.01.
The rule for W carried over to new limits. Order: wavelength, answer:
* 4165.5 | 3.72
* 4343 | 4.41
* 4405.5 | 4.31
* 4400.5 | 4.68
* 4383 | 4.25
